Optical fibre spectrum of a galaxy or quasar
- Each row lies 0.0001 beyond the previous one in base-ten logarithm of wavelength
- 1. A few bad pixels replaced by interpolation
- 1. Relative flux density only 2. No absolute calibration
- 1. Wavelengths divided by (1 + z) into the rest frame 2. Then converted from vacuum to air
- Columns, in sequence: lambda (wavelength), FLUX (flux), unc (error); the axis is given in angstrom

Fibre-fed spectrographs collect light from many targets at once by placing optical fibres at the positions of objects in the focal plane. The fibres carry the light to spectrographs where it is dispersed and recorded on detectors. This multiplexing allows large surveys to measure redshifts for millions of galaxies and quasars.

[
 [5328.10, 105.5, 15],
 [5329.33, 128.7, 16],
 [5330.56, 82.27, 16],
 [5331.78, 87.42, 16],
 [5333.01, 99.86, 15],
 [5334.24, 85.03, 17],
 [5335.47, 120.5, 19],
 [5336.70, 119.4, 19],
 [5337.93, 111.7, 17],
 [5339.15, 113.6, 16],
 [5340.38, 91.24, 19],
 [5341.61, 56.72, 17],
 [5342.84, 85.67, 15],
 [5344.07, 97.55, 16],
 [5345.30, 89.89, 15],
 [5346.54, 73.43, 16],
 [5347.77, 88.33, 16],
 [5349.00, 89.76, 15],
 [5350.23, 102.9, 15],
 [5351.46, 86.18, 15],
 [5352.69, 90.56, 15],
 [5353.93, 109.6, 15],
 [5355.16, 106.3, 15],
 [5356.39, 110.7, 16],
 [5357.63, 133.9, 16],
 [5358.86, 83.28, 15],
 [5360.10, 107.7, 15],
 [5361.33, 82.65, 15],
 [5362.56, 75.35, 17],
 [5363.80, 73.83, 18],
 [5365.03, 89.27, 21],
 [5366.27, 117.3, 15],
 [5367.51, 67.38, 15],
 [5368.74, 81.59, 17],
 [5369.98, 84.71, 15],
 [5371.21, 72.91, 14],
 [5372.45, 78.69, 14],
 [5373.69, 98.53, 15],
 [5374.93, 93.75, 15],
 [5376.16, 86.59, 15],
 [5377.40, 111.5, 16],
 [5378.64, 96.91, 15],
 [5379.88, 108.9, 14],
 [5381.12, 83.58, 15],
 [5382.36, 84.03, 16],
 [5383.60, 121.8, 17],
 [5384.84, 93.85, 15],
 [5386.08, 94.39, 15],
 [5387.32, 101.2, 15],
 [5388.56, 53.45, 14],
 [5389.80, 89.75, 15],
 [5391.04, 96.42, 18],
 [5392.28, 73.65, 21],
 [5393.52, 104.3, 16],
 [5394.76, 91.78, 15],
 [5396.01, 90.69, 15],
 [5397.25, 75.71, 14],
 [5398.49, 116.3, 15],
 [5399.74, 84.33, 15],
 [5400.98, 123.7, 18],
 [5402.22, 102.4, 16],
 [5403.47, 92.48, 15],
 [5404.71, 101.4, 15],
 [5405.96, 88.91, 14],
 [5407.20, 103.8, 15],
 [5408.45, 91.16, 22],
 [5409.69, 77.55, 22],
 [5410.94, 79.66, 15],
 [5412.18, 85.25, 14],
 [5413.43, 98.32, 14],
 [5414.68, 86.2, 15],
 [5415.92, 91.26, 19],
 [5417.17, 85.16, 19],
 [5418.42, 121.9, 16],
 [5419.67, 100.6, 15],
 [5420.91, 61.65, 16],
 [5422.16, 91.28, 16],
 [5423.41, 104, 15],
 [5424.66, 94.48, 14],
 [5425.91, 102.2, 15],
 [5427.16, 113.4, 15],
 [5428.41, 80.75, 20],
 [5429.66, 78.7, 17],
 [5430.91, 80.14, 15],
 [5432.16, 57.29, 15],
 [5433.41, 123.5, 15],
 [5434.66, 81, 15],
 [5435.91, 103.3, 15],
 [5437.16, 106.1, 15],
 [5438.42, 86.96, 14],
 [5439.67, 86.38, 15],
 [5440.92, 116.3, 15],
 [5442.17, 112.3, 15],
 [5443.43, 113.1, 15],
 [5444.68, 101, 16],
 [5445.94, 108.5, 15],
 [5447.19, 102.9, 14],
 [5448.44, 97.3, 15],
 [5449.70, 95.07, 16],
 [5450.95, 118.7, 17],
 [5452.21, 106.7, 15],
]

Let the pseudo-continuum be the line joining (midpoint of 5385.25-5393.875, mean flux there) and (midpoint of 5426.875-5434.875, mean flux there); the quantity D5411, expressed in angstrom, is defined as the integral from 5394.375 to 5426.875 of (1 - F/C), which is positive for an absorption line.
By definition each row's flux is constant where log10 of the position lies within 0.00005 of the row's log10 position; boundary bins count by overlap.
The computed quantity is -2.59 angstrom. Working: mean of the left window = 87.3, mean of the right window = 87.1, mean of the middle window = 94.1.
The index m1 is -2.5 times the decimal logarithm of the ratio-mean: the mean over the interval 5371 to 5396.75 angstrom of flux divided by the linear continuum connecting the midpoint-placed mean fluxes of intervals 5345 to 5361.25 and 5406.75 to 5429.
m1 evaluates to 0.04 mag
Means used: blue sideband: 97.5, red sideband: 92.6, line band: 92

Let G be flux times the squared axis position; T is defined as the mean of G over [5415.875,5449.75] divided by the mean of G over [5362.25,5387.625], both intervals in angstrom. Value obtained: 1.08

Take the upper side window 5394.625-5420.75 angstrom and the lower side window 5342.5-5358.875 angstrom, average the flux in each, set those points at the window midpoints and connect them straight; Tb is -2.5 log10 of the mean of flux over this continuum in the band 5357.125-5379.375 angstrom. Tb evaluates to 0.06 mag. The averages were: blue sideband 96.9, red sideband 94.2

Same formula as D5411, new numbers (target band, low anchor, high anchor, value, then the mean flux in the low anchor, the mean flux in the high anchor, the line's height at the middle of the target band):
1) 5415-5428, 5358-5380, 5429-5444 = -0.3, 89.6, 95.3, 94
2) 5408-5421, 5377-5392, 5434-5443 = 0.9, 93.9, 99.3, 96.9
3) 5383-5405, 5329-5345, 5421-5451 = 0.6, 97.8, 97.1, 97.4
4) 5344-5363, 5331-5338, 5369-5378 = 0.1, 103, 89.2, 96.2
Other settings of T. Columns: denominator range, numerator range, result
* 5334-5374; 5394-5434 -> 1.02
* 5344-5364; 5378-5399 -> 0.99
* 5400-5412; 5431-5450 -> 1.06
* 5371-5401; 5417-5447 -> 1.06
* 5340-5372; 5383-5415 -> 1.05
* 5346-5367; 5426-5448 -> 1.05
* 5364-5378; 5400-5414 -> 1.08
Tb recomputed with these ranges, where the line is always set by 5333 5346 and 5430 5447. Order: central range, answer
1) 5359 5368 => 0.113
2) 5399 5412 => 0.037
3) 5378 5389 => 0.042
